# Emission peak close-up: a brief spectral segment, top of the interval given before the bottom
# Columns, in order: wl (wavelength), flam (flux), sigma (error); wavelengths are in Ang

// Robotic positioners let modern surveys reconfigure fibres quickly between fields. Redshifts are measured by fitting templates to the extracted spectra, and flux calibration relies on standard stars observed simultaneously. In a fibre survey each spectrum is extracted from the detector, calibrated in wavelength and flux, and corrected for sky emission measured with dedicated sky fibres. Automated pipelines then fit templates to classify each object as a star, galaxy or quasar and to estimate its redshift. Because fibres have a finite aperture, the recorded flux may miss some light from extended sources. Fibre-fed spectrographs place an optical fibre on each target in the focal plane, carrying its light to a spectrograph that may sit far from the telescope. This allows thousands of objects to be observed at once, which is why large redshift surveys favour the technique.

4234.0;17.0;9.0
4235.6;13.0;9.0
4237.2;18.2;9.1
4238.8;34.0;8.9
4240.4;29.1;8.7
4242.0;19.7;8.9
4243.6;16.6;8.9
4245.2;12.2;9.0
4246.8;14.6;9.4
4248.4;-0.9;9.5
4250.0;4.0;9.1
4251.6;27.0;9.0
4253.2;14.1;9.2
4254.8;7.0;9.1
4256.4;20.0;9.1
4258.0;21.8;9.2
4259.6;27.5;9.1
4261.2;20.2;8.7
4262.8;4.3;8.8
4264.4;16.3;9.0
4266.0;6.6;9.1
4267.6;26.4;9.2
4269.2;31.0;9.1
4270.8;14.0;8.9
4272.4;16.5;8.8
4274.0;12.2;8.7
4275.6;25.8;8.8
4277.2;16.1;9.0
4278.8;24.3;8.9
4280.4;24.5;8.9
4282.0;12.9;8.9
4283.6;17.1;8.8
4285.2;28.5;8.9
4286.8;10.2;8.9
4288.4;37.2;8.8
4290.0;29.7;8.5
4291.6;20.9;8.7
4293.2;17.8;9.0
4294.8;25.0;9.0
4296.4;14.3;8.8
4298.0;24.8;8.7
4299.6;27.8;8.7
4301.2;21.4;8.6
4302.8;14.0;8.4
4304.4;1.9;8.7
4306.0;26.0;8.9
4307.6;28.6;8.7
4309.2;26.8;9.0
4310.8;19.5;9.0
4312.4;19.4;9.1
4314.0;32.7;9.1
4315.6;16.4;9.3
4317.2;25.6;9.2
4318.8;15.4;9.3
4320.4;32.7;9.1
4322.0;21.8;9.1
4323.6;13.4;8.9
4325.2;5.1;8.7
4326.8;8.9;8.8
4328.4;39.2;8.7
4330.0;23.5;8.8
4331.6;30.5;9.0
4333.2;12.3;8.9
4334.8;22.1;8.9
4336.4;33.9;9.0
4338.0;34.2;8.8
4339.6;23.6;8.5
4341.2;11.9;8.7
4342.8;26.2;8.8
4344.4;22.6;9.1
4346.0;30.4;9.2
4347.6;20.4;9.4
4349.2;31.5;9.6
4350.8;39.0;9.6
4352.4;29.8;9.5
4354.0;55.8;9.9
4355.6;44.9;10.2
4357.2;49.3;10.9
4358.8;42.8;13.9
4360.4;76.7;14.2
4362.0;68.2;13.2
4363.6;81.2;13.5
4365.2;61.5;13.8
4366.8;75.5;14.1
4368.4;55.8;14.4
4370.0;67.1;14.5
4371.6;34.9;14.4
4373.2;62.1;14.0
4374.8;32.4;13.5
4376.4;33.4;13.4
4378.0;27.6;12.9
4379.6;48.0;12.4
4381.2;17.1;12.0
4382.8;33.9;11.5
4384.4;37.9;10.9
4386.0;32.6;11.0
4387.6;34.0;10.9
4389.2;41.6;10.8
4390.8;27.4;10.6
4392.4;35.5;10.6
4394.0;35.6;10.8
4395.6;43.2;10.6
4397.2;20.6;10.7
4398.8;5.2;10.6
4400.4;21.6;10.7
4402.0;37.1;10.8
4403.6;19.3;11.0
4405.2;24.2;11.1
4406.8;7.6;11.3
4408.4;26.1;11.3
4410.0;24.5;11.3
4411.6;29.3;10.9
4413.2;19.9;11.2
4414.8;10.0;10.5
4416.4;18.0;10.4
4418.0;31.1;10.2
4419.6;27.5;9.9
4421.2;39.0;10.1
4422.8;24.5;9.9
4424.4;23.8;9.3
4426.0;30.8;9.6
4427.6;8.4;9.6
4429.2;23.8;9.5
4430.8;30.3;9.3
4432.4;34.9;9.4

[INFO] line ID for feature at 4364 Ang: C IV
